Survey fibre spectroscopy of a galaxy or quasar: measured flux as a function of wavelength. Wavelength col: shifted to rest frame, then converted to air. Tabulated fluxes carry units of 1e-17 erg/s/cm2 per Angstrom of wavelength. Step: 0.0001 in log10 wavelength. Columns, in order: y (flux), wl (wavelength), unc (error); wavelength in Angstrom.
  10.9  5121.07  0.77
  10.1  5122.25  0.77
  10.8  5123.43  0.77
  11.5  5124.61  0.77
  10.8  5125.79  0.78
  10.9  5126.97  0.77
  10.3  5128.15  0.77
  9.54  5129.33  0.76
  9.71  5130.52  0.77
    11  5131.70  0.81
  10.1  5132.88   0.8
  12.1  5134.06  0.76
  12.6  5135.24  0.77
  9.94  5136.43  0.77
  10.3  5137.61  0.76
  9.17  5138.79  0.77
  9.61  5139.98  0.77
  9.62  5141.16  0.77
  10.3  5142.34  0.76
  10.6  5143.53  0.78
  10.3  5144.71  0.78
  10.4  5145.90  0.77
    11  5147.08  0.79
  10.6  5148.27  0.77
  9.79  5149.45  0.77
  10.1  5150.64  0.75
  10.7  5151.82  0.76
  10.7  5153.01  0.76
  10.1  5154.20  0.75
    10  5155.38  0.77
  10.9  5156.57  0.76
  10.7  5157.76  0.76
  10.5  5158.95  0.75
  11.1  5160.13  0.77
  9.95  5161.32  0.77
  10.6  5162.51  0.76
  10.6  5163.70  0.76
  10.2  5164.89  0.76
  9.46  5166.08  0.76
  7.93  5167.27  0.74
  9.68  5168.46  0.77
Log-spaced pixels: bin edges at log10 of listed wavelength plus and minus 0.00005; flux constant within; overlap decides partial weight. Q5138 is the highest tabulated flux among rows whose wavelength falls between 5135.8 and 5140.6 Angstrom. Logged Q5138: 10.3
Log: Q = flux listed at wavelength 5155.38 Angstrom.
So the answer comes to 10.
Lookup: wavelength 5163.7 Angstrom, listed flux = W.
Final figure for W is 10.6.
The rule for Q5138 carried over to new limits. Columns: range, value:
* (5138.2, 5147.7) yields 11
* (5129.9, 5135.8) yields 12.6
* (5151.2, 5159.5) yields 10.9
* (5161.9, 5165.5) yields 10.6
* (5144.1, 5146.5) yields 10.4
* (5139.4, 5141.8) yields 9.62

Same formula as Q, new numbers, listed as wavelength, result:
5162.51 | 10.6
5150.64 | 10.1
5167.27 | 7.93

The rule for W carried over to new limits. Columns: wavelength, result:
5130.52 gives 9.71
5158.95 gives 10.5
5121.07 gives 10.9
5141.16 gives 9.62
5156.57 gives 10.9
